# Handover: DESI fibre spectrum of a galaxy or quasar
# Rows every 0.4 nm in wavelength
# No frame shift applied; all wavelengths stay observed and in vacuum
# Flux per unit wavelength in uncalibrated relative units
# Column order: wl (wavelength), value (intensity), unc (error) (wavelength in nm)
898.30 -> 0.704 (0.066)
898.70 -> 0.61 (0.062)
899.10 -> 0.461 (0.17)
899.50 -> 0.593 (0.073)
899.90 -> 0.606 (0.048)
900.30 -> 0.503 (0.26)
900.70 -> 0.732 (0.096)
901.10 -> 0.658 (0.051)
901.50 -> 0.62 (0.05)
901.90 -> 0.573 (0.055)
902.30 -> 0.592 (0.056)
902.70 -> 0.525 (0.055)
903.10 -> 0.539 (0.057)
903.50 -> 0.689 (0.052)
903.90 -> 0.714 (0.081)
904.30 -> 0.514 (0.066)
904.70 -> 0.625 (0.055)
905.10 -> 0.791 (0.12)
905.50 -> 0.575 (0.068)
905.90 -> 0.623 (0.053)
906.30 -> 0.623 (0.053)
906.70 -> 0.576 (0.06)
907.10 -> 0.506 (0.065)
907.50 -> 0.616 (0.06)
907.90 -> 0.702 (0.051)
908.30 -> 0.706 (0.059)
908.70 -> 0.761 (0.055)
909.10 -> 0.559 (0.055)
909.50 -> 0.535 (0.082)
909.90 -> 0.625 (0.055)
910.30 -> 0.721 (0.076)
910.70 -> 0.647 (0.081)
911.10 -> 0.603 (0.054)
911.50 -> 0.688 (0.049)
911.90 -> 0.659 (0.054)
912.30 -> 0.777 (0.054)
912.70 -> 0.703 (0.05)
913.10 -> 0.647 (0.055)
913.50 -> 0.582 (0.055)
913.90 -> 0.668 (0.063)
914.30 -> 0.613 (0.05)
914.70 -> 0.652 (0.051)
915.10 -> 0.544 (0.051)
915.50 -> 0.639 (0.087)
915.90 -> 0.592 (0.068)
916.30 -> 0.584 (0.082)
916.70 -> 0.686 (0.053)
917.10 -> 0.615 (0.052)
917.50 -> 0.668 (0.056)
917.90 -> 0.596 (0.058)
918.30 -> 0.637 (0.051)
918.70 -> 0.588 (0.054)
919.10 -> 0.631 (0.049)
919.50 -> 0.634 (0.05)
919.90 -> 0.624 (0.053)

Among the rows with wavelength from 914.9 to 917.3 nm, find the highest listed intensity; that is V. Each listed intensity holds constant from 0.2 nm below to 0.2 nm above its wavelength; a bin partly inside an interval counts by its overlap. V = 0.686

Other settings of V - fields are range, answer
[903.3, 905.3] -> 0.791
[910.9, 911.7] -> 0.688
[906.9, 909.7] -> 0.761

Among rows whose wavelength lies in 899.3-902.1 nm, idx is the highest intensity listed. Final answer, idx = 0.732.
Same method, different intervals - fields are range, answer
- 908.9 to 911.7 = 0.721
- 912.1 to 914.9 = 0.777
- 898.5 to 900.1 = 0.61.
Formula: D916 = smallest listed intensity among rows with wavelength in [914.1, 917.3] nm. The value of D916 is 0.544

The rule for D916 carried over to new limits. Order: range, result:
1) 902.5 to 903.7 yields 0.525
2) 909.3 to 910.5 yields 0.535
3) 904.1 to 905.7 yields 0.514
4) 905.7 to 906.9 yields 0.576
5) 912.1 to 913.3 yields 0.647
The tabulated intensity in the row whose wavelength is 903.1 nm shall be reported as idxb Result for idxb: 0.539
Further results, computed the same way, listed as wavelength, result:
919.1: 0.631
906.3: 0.623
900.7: 0.732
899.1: 0.461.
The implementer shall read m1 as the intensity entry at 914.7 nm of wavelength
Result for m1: 0.652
